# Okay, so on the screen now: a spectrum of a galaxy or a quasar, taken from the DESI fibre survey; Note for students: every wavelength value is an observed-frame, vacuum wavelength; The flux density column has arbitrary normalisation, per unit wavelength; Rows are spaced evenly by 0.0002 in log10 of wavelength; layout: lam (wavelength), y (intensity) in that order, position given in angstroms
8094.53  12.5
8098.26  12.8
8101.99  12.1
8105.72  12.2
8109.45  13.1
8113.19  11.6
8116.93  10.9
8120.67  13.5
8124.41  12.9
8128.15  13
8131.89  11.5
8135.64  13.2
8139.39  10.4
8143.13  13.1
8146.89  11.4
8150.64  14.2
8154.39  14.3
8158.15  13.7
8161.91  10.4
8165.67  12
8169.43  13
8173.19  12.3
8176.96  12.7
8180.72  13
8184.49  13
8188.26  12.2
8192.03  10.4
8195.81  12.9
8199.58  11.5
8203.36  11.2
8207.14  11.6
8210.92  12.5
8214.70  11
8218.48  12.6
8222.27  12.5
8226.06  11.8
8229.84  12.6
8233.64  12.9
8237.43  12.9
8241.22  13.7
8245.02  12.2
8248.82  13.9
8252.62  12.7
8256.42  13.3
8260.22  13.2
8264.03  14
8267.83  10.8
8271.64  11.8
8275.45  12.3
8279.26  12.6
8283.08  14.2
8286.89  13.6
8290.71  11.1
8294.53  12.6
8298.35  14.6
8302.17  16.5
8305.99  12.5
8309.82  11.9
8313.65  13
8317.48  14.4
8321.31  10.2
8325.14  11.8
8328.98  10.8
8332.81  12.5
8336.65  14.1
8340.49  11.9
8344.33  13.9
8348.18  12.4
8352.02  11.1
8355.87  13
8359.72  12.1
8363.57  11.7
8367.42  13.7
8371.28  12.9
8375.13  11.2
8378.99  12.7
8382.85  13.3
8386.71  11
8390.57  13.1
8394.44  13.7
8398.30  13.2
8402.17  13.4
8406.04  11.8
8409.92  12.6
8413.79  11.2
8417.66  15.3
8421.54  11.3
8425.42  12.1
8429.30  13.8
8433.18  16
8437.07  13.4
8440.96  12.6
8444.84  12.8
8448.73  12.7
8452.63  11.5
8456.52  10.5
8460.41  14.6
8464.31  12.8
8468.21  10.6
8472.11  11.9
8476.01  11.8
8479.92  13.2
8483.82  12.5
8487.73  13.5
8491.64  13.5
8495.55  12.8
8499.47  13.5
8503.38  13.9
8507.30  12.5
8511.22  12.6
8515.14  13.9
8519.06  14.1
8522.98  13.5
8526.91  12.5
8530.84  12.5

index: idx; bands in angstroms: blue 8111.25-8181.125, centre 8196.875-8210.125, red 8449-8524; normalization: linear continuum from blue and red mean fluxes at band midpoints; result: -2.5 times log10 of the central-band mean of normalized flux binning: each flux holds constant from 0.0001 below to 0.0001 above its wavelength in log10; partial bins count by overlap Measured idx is 0.08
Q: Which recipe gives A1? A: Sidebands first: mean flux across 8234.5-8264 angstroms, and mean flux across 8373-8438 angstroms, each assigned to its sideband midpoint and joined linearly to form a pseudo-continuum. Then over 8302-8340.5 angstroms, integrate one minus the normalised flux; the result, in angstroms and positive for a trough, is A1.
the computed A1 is 1.4 angstroms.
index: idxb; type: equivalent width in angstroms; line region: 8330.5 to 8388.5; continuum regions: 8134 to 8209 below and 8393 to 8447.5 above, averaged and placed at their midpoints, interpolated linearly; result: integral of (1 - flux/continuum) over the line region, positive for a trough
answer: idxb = 1.8 angstroms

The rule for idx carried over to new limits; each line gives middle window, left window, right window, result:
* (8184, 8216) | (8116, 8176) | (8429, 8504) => 0.07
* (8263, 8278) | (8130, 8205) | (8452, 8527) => 0.03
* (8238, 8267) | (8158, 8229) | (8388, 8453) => -0.07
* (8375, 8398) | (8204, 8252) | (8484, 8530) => 0.02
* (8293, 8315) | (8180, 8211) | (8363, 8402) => -0.10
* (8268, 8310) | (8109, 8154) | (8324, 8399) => -0.05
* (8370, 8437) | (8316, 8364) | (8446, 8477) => -0.06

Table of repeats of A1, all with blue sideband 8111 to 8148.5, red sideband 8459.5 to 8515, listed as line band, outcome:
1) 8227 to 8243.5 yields -0.8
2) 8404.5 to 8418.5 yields 0.2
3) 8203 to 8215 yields 0.6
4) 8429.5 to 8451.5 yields -1.2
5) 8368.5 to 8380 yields 0.3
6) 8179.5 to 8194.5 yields 0.2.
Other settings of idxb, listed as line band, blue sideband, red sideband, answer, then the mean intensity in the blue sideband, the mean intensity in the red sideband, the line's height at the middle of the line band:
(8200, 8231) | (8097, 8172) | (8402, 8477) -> 1.4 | 12.5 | 12.6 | 12.5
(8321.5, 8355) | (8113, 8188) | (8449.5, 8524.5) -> 1.2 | 12.5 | 12.8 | 12.7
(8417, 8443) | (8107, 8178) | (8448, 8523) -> -1.4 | 12.5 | 12.8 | 12.7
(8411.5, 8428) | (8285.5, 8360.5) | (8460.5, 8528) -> 0.4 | 12.7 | 12.9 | 12.8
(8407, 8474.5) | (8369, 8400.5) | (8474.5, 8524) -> 1.3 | 12.7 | 13.2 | 12.9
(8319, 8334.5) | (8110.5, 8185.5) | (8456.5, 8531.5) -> 1.6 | 12.5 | 12.9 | 12.7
